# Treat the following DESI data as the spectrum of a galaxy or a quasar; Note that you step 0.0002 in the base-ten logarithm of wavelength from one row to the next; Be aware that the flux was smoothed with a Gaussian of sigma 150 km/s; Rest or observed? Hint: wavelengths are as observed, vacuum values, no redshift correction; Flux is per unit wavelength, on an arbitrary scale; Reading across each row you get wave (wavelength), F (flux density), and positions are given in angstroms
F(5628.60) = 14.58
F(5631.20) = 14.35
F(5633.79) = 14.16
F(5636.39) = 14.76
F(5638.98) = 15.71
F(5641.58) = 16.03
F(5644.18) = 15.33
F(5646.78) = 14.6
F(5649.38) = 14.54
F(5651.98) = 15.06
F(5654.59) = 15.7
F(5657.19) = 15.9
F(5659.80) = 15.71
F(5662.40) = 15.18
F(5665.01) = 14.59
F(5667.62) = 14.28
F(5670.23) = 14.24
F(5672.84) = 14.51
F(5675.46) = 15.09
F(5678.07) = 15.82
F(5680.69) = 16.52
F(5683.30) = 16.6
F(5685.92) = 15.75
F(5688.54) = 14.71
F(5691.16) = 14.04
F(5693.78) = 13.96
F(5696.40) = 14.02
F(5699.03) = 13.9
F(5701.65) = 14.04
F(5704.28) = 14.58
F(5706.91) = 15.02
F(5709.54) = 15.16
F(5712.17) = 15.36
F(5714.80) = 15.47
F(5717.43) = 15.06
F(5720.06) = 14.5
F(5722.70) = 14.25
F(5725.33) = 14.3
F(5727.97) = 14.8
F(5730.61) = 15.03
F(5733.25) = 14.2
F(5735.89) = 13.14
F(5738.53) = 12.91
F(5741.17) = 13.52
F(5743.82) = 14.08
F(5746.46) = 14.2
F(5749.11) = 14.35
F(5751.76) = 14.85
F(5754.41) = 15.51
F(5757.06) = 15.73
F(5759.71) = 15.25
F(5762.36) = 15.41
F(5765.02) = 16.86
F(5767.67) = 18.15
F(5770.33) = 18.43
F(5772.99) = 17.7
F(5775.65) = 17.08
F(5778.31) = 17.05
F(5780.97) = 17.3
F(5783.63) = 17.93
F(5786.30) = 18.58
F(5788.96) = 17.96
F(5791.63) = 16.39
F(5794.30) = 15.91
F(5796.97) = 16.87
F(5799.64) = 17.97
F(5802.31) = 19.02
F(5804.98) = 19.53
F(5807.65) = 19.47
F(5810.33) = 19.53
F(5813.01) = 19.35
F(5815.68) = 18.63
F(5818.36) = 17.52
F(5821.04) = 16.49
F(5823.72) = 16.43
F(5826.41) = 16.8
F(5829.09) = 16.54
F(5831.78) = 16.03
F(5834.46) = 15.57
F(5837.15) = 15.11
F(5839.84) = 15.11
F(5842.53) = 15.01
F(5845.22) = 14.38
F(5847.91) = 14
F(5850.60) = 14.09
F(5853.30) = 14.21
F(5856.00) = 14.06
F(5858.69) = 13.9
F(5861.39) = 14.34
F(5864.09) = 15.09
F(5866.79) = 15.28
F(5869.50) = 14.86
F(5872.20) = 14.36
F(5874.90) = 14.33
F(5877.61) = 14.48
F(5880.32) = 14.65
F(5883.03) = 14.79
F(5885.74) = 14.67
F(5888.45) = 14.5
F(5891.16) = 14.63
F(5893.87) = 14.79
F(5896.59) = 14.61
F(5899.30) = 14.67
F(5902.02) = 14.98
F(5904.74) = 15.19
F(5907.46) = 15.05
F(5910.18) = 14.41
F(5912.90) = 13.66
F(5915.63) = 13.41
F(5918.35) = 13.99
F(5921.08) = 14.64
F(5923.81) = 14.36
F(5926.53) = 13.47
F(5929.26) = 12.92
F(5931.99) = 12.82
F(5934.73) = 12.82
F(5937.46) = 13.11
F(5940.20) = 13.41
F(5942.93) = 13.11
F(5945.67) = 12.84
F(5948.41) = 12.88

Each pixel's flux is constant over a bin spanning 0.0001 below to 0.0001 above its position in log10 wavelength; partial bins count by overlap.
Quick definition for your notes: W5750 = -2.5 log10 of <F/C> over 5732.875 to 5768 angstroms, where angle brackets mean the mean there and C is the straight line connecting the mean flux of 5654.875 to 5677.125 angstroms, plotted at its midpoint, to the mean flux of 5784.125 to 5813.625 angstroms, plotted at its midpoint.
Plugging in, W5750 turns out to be 0.153 mag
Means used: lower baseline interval 15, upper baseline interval 18.2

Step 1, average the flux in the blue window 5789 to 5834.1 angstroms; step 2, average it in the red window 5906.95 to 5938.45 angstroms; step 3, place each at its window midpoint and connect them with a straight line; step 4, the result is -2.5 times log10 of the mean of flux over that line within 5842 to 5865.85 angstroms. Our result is 0.13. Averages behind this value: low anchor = 17.6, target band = 14.3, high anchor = 13.7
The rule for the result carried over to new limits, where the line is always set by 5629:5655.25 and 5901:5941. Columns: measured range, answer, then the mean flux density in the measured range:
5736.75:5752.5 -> 0.05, 13.9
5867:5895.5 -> -0.05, 14.6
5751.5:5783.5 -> -0.16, 16.7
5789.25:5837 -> -0.22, 17.5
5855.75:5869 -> -0.04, 14.6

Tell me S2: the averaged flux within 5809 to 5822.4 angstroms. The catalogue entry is 18.3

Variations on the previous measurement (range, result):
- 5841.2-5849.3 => 14.5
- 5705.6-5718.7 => 15.2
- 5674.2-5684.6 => 16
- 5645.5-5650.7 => 14.6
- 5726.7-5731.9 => 14.9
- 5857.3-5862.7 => 14.1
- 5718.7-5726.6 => 14.4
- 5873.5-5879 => 14.4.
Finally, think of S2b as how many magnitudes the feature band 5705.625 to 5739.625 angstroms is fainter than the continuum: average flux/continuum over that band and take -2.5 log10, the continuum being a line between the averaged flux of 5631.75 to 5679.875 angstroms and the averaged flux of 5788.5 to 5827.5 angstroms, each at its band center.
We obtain 0.121 mag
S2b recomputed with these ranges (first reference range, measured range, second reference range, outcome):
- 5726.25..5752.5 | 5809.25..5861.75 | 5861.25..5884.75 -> -0.10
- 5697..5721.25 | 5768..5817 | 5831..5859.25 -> -0.22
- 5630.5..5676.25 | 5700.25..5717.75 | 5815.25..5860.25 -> 0.01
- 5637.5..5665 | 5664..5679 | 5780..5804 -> 0.07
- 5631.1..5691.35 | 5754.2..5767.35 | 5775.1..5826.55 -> 0.07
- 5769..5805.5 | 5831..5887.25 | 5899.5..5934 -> 0.07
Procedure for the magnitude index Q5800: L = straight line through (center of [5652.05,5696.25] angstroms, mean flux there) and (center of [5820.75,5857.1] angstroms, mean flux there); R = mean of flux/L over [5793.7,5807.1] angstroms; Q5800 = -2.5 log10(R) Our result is -0.19 mag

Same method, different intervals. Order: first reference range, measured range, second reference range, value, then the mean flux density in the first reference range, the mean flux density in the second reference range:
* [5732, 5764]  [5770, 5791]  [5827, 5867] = -0.21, 14.5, 14.9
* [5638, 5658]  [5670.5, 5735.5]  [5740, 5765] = 0.02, 15.3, 14.9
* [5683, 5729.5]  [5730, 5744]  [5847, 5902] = 0.07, 14.7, 14.5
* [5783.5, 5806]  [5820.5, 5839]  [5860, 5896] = 0.03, 17.8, 14.7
